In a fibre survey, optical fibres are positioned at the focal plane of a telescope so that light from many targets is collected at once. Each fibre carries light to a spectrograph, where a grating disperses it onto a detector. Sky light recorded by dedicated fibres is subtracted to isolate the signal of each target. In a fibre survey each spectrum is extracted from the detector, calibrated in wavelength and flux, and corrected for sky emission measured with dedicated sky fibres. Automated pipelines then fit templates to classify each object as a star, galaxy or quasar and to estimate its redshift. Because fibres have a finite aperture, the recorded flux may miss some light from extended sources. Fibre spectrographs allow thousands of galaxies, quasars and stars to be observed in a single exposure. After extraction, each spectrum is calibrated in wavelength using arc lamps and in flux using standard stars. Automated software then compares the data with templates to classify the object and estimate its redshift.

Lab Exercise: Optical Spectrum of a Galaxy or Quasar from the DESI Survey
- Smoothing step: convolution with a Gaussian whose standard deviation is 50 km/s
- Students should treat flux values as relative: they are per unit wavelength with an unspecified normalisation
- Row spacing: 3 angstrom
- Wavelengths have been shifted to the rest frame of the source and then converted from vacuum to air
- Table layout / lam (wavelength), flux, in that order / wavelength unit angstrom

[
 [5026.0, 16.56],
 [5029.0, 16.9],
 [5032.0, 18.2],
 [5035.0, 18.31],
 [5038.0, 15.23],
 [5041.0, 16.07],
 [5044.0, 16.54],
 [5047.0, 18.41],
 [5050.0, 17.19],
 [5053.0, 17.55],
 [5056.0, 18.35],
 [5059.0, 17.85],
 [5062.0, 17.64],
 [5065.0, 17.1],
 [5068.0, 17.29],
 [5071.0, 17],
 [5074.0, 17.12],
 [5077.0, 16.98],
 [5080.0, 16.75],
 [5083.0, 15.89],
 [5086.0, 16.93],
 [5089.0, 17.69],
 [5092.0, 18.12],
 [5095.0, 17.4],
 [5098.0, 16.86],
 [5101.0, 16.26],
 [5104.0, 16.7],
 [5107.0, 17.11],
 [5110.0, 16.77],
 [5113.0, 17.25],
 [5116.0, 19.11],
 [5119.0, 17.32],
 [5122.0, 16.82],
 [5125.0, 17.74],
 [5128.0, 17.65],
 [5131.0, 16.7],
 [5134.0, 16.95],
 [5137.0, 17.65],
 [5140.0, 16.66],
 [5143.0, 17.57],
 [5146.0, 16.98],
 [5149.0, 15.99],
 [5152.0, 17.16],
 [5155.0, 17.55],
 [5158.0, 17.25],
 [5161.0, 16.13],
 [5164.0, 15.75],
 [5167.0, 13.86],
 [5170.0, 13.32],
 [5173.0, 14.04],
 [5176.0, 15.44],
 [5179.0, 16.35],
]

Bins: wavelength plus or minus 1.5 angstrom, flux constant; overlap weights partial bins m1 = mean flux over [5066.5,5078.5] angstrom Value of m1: 17.1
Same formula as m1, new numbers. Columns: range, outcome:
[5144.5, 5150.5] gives 16.5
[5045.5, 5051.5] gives 17.8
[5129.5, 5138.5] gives 17.1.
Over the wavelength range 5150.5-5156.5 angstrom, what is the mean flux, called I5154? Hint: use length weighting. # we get 17.4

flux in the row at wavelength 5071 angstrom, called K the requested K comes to 17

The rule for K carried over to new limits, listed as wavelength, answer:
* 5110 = 16.77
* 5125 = 17.74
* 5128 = 17.65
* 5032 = 18.2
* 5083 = 15.89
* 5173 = 14.04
